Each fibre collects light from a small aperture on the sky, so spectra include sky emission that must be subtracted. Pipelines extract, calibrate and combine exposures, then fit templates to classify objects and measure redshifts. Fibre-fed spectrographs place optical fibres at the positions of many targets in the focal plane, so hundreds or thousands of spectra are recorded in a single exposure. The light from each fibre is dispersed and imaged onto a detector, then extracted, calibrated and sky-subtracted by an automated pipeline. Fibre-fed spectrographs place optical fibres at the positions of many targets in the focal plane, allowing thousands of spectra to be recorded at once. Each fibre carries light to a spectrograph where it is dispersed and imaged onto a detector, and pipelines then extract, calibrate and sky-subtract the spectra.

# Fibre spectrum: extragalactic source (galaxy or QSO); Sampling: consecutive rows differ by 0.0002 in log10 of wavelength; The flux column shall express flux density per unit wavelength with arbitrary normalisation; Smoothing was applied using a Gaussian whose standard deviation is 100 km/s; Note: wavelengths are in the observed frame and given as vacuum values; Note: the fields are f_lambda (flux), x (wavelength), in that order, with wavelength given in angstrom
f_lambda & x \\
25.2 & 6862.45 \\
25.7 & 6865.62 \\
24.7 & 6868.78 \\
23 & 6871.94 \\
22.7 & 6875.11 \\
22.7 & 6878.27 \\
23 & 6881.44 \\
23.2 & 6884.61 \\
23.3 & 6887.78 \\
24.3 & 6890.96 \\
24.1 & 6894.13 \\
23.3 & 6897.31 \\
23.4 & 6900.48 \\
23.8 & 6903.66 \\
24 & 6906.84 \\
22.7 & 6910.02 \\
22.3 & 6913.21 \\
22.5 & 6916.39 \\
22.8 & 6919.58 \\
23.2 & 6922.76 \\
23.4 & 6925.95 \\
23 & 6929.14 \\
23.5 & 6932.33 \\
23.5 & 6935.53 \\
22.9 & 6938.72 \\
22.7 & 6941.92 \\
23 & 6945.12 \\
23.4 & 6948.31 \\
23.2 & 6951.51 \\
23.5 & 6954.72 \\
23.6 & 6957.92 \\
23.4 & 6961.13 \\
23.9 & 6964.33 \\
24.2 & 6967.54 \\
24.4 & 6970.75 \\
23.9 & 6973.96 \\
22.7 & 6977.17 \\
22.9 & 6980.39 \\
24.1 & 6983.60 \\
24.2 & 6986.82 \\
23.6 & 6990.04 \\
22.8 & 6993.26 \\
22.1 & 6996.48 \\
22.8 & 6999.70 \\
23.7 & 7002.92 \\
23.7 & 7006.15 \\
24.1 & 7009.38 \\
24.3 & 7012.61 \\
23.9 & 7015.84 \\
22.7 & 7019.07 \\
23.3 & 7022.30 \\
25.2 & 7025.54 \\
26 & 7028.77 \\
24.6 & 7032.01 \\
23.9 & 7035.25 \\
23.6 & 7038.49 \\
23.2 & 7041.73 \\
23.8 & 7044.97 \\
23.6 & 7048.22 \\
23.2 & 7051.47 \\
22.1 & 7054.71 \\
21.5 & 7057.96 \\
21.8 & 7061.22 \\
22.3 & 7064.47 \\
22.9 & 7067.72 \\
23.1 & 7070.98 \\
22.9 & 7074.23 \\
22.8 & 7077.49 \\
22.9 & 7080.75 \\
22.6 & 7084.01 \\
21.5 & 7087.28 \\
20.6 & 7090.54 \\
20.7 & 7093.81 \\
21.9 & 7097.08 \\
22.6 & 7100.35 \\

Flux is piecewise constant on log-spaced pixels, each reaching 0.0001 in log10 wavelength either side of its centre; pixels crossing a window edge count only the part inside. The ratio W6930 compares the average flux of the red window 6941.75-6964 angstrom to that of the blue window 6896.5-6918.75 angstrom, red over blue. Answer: 1.01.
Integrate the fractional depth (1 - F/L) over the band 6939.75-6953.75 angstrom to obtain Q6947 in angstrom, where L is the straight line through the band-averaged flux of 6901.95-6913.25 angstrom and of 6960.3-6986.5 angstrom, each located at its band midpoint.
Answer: 0.3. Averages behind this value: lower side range 23.3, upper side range 23.7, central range 23.1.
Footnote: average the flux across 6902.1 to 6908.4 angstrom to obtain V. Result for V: 23.9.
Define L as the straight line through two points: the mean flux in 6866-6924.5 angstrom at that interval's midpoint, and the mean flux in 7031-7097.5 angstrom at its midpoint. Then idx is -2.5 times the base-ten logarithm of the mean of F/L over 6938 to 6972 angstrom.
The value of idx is -0.02 mag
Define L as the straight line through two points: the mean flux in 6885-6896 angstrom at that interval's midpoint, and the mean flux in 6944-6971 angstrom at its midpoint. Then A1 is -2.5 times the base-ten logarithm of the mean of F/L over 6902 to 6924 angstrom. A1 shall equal 0.03 mag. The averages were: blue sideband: 23.8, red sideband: 23.6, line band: 23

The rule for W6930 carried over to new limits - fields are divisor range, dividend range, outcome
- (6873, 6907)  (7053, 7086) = 0.96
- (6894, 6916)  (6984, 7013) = 1.01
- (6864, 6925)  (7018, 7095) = 0.98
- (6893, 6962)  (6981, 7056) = 1.02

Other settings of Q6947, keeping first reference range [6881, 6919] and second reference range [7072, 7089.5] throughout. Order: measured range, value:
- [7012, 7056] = -2.1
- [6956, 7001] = -1.0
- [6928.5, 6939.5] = -0.1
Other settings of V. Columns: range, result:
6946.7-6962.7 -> 23.4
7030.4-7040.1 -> 24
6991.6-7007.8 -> 23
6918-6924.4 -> 23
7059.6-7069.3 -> 22.3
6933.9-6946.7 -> 23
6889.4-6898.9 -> 23.9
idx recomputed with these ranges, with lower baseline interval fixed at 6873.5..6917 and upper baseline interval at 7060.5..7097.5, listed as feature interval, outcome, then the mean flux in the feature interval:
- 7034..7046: -0.057 mag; 23.6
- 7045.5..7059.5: -0.017 mag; 22.7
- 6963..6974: -0.060 mag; 24.1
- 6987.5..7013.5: -0.035 mag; 23.4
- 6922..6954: -0.009 mag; 23.2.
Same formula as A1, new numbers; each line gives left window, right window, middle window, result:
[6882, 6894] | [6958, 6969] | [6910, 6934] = 0.035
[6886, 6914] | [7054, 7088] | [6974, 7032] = -0.039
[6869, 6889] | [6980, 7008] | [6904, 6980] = -0.003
